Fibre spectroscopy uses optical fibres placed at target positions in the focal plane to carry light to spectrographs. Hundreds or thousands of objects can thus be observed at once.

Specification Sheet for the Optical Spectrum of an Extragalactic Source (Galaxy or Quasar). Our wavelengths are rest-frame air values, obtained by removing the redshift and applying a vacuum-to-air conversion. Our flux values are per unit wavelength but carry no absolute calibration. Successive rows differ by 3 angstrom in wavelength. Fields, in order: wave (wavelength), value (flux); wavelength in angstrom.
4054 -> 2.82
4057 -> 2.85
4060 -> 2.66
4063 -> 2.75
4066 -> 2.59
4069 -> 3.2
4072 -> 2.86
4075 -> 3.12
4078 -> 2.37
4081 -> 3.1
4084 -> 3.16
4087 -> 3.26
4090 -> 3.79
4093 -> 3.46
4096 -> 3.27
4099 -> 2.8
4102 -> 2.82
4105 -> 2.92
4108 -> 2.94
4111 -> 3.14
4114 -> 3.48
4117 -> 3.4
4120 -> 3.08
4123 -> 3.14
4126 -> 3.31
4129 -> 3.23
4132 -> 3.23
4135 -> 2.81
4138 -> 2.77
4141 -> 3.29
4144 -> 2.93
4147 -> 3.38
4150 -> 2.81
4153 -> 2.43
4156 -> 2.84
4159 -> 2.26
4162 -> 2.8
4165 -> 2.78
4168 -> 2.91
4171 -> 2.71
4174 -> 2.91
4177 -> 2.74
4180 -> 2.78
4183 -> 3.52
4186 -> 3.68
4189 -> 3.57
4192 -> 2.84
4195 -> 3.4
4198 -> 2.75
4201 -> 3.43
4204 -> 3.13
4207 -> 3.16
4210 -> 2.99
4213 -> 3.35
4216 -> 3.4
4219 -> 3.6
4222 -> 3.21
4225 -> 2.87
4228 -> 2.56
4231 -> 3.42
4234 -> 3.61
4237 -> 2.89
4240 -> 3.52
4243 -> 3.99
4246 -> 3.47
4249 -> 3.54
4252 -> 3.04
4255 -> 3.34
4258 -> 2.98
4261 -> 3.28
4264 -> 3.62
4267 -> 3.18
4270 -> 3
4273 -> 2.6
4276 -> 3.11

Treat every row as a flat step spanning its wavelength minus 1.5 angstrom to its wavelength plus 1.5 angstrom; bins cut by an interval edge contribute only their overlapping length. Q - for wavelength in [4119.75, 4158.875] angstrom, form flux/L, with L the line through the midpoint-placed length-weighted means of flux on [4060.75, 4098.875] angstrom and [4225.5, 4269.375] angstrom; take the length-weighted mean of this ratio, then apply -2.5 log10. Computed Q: 0.05 mag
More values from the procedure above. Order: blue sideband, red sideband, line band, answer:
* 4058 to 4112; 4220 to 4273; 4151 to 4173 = 0.16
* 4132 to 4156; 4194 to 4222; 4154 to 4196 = 0.04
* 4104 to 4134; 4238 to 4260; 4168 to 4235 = 0.05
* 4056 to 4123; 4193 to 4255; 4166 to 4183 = 0.11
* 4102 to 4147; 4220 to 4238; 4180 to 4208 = -0.05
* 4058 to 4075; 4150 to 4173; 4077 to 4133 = -0.14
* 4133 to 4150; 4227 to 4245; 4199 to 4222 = 0.00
